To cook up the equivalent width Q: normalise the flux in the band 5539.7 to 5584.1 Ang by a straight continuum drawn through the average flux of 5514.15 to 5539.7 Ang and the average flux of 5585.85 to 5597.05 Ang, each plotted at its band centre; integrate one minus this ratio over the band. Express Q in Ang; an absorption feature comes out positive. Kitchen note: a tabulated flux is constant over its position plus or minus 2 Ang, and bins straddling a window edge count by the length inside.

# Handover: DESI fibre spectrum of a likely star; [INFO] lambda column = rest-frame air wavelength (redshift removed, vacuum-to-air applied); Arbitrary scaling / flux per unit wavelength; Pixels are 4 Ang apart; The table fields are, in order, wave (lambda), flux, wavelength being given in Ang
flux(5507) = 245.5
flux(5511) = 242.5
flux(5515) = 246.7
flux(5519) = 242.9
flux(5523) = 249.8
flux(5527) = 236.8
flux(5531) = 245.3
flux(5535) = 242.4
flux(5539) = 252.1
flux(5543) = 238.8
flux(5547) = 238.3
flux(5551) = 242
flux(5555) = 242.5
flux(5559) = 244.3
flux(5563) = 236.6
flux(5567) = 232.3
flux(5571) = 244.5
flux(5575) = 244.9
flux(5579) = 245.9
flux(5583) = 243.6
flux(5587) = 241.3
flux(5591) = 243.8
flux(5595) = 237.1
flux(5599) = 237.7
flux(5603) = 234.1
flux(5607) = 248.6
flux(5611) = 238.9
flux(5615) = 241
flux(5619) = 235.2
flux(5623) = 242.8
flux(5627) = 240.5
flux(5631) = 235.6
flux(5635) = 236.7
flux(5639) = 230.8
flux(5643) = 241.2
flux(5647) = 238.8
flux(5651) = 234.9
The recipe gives 0.2 Ang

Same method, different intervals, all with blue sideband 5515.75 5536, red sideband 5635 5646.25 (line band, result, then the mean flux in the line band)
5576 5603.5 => -0.2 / 241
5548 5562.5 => 0.0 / 242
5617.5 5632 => -0.1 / 239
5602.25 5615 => -0.1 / 241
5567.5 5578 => -0.1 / 243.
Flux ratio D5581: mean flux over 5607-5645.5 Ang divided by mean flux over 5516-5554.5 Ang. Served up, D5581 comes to 1.0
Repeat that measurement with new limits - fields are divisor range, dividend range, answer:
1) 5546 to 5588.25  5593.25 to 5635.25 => 0.99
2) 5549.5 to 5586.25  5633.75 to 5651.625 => 0.98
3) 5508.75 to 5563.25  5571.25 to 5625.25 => 0.99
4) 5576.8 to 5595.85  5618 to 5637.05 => 0.98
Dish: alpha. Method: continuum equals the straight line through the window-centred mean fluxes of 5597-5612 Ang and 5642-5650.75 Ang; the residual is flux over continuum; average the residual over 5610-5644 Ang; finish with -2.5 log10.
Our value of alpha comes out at 0.01 mag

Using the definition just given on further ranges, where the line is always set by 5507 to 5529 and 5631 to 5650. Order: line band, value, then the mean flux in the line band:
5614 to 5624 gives -0.006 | 239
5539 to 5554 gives 0.003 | 242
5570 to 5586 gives -0.019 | 245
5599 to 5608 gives -0.004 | 240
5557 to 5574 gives 0.006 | 240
